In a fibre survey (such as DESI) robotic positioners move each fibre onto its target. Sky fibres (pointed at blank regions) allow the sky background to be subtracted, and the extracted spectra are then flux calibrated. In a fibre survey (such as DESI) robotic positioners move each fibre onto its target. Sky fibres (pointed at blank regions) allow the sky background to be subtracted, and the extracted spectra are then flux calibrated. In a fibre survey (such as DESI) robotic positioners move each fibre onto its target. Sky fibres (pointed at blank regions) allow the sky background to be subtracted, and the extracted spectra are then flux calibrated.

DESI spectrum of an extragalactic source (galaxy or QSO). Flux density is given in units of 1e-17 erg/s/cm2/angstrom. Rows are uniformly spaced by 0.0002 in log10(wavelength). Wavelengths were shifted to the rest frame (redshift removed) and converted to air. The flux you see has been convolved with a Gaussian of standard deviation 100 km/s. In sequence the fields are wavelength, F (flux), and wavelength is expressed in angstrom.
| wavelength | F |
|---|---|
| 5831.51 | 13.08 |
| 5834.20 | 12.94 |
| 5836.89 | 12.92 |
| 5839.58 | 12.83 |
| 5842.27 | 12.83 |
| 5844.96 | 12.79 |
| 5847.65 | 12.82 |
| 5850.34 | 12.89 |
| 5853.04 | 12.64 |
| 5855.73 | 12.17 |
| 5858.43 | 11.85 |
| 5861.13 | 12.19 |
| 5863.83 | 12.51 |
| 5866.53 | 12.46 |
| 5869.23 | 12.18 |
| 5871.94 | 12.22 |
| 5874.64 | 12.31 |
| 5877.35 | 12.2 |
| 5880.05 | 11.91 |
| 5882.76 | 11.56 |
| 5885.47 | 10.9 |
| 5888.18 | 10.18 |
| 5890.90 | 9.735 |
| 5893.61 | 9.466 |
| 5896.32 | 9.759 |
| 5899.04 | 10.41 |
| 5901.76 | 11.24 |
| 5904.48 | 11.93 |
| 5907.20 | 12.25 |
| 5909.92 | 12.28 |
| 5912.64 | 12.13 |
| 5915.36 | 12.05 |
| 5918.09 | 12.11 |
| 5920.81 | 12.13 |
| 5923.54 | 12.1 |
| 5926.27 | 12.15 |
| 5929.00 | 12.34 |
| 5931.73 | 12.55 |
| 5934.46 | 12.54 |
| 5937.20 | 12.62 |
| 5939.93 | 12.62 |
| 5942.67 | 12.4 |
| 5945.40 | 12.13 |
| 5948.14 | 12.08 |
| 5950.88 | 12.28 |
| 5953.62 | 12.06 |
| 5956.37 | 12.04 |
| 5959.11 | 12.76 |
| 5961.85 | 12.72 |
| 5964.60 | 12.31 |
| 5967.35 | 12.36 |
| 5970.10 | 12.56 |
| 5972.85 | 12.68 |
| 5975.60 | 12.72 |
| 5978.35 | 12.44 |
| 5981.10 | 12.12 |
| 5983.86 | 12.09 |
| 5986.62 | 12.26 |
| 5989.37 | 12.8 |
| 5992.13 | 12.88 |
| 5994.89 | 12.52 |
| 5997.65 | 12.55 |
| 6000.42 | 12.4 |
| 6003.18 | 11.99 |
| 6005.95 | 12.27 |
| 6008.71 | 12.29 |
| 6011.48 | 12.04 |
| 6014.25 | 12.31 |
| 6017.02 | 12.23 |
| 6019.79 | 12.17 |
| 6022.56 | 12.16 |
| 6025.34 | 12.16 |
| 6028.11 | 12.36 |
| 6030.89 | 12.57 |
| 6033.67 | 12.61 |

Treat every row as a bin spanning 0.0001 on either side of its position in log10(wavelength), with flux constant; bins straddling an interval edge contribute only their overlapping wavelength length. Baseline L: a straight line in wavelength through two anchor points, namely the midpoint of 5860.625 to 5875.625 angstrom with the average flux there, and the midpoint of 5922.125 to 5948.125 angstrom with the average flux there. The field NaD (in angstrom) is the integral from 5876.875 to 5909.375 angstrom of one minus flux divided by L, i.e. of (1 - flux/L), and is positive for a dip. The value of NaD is 3.6 angstrom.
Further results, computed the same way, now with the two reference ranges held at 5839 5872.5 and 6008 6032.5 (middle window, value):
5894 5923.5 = 2.0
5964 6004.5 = -0.5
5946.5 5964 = 0.0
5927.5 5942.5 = -0.2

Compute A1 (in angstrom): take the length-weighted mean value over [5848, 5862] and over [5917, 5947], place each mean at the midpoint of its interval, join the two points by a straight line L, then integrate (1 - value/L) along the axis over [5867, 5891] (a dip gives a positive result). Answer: 1.51 angstrom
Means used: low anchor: 12.4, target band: 11.6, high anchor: 12.3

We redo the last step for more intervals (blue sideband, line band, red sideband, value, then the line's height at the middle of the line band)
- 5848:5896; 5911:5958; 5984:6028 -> -1.0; 12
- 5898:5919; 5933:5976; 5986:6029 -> -1.3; 12.1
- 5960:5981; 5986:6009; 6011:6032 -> -0.1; 12.4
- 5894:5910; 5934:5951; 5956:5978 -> -0.5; 12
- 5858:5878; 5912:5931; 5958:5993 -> 0.3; 12.4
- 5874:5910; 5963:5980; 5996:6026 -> -0.9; 11.9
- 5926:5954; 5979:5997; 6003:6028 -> -0.3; 12.3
